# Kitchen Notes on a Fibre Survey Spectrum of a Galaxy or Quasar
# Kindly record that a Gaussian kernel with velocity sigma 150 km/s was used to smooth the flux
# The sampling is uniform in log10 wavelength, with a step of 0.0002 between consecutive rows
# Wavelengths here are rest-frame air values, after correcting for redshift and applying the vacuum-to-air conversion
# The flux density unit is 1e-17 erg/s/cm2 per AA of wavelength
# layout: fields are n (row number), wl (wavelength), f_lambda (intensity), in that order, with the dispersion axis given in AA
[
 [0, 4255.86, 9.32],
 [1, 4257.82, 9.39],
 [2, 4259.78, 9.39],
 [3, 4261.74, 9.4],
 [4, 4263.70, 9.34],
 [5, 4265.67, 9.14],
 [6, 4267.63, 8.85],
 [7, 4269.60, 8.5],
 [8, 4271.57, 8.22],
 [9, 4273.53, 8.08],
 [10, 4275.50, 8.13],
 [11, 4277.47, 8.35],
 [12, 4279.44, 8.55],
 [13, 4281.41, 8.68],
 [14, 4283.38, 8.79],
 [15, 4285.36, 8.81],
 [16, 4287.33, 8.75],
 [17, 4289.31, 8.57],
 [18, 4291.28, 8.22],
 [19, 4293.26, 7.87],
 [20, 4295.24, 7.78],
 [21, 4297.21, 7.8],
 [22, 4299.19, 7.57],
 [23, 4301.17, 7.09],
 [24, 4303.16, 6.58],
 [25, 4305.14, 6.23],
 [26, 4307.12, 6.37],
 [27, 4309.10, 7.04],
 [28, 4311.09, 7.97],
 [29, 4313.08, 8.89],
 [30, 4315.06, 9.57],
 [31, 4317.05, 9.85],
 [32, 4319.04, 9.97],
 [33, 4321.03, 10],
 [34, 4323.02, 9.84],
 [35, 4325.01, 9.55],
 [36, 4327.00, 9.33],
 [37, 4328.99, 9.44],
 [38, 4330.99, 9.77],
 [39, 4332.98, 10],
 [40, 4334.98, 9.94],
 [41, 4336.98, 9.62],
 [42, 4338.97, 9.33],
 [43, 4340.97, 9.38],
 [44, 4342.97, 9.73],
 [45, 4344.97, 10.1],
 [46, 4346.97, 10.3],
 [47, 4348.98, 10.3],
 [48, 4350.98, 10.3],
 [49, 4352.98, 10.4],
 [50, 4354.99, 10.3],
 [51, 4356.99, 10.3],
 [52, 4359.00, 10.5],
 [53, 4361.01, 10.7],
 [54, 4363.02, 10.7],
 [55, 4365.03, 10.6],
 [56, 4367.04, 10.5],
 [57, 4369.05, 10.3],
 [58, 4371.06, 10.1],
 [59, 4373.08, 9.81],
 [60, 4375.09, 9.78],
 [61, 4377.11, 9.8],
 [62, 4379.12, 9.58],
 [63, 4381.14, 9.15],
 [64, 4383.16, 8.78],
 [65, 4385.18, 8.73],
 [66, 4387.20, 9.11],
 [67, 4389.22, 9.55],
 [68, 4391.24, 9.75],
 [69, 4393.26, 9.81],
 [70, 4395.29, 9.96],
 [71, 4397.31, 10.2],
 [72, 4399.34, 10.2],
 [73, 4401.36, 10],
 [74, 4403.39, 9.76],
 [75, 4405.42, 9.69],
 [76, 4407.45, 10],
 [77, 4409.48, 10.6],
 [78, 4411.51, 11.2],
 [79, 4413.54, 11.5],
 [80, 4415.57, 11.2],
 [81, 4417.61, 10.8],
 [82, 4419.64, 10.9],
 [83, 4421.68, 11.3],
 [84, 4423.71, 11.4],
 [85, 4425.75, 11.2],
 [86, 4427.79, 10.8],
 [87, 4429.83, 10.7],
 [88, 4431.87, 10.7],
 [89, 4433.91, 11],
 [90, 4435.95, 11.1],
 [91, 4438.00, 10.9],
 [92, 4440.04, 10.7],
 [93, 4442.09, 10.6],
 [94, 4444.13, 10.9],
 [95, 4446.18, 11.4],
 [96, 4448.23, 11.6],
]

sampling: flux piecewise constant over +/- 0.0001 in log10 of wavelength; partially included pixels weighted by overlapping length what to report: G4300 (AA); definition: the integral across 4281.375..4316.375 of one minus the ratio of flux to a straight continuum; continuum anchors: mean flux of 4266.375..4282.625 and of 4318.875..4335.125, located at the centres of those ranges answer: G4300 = 4.3 AA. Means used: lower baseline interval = 8.44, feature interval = 7.92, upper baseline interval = 9.74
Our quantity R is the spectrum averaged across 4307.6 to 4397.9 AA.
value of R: 9.73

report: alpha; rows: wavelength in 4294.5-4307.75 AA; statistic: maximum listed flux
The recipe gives 7.8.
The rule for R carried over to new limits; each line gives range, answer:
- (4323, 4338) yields 9.68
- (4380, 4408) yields 9.61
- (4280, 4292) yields 8.64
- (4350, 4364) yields 10.5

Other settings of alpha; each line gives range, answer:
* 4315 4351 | 10.3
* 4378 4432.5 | 11.5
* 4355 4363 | 10.7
